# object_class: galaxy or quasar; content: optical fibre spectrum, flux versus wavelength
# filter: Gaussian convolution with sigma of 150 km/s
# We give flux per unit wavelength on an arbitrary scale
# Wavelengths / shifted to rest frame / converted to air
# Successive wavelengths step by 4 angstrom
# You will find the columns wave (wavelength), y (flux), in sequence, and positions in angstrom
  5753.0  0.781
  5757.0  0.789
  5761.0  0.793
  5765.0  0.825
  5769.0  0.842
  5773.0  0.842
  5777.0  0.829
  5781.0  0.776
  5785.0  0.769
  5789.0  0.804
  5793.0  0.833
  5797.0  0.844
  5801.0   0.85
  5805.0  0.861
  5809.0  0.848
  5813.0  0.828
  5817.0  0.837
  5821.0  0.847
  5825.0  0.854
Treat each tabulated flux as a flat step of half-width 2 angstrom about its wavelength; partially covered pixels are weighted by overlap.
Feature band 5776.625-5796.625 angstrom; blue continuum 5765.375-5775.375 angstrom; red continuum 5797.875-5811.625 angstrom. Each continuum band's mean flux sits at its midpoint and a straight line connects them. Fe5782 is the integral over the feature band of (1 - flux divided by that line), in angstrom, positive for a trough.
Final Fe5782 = 0.98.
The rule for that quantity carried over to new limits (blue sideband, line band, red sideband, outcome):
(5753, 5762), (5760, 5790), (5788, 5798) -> -0.12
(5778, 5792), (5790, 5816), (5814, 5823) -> -0.80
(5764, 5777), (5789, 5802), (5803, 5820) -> 0.08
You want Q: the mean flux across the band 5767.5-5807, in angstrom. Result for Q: 0.825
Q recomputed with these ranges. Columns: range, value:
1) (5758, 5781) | 0.82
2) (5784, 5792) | 0.794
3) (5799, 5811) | 0.853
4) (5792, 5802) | 0.843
